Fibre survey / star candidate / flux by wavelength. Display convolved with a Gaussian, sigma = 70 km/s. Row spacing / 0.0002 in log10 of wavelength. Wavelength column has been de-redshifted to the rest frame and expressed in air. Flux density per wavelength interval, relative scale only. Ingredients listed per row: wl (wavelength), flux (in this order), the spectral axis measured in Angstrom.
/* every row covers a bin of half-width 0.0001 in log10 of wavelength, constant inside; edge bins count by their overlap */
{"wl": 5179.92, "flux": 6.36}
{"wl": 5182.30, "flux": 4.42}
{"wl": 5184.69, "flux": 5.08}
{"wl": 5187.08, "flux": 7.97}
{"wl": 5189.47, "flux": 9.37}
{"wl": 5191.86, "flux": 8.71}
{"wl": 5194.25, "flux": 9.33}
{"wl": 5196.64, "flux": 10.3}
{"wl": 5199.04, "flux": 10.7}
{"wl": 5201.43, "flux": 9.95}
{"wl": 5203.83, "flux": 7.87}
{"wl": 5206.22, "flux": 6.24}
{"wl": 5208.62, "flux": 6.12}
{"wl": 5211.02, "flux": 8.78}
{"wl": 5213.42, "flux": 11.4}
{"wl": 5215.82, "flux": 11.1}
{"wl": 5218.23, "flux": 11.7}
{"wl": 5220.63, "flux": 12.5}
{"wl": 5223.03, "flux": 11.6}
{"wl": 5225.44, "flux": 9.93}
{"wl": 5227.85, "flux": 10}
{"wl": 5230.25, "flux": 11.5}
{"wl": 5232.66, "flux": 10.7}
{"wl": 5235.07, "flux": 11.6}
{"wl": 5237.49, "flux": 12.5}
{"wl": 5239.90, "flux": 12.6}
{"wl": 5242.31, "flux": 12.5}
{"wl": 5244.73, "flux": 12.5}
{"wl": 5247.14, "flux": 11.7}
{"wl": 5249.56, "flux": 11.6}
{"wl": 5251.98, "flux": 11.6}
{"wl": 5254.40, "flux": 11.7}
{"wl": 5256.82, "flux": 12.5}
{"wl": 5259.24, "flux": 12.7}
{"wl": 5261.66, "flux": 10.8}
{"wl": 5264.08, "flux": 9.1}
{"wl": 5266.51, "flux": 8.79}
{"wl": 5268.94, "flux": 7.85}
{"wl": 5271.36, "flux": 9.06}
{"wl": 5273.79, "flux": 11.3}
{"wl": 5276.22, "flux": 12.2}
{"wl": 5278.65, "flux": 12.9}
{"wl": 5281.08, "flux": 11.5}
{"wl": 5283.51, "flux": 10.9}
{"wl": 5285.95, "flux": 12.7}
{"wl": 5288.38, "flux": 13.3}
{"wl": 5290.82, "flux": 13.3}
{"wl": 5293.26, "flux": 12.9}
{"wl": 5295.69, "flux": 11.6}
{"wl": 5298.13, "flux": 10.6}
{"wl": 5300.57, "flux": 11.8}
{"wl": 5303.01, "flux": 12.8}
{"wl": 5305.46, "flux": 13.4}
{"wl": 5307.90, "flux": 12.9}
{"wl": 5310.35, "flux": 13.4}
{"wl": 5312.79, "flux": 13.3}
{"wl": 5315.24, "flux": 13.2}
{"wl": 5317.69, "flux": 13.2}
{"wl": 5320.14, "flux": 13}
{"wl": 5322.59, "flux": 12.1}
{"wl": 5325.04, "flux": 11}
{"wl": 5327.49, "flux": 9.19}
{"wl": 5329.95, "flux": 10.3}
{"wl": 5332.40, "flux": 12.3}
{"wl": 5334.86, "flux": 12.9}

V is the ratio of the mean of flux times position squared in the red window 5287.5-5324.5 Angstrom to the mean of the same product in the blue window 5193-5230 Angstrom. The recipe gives 1.33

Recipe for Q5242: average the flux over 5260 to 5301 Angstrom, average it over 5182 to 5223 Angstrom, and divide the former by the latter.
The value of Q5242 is 1.2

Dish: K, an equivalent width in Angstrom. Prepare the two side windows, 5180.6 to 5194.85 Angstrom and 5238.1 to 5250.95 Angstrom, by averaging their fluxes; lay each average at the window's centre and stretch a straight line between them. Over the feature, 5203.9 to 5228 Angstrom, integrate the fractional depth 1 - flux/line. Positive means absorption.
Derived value 0.0 Angstrom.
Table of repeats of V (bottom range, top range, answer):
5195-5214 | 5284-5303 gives 1.44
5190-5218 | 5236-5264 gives 1.32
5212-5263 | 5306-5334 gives 1.08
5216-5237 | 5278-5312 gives 1.14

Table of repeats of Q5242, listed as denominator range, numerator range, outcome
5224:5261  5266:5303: 0.98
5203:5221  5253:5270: 1.12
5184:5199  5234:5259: 1.38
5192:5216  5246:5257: 1.29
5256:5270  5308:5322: 1.28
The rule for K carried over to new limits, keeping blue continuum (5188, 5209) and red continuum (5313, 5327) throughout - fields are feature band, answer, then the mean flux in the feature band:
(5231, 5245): -2.8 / 12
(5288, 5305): -0.9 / 12.3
